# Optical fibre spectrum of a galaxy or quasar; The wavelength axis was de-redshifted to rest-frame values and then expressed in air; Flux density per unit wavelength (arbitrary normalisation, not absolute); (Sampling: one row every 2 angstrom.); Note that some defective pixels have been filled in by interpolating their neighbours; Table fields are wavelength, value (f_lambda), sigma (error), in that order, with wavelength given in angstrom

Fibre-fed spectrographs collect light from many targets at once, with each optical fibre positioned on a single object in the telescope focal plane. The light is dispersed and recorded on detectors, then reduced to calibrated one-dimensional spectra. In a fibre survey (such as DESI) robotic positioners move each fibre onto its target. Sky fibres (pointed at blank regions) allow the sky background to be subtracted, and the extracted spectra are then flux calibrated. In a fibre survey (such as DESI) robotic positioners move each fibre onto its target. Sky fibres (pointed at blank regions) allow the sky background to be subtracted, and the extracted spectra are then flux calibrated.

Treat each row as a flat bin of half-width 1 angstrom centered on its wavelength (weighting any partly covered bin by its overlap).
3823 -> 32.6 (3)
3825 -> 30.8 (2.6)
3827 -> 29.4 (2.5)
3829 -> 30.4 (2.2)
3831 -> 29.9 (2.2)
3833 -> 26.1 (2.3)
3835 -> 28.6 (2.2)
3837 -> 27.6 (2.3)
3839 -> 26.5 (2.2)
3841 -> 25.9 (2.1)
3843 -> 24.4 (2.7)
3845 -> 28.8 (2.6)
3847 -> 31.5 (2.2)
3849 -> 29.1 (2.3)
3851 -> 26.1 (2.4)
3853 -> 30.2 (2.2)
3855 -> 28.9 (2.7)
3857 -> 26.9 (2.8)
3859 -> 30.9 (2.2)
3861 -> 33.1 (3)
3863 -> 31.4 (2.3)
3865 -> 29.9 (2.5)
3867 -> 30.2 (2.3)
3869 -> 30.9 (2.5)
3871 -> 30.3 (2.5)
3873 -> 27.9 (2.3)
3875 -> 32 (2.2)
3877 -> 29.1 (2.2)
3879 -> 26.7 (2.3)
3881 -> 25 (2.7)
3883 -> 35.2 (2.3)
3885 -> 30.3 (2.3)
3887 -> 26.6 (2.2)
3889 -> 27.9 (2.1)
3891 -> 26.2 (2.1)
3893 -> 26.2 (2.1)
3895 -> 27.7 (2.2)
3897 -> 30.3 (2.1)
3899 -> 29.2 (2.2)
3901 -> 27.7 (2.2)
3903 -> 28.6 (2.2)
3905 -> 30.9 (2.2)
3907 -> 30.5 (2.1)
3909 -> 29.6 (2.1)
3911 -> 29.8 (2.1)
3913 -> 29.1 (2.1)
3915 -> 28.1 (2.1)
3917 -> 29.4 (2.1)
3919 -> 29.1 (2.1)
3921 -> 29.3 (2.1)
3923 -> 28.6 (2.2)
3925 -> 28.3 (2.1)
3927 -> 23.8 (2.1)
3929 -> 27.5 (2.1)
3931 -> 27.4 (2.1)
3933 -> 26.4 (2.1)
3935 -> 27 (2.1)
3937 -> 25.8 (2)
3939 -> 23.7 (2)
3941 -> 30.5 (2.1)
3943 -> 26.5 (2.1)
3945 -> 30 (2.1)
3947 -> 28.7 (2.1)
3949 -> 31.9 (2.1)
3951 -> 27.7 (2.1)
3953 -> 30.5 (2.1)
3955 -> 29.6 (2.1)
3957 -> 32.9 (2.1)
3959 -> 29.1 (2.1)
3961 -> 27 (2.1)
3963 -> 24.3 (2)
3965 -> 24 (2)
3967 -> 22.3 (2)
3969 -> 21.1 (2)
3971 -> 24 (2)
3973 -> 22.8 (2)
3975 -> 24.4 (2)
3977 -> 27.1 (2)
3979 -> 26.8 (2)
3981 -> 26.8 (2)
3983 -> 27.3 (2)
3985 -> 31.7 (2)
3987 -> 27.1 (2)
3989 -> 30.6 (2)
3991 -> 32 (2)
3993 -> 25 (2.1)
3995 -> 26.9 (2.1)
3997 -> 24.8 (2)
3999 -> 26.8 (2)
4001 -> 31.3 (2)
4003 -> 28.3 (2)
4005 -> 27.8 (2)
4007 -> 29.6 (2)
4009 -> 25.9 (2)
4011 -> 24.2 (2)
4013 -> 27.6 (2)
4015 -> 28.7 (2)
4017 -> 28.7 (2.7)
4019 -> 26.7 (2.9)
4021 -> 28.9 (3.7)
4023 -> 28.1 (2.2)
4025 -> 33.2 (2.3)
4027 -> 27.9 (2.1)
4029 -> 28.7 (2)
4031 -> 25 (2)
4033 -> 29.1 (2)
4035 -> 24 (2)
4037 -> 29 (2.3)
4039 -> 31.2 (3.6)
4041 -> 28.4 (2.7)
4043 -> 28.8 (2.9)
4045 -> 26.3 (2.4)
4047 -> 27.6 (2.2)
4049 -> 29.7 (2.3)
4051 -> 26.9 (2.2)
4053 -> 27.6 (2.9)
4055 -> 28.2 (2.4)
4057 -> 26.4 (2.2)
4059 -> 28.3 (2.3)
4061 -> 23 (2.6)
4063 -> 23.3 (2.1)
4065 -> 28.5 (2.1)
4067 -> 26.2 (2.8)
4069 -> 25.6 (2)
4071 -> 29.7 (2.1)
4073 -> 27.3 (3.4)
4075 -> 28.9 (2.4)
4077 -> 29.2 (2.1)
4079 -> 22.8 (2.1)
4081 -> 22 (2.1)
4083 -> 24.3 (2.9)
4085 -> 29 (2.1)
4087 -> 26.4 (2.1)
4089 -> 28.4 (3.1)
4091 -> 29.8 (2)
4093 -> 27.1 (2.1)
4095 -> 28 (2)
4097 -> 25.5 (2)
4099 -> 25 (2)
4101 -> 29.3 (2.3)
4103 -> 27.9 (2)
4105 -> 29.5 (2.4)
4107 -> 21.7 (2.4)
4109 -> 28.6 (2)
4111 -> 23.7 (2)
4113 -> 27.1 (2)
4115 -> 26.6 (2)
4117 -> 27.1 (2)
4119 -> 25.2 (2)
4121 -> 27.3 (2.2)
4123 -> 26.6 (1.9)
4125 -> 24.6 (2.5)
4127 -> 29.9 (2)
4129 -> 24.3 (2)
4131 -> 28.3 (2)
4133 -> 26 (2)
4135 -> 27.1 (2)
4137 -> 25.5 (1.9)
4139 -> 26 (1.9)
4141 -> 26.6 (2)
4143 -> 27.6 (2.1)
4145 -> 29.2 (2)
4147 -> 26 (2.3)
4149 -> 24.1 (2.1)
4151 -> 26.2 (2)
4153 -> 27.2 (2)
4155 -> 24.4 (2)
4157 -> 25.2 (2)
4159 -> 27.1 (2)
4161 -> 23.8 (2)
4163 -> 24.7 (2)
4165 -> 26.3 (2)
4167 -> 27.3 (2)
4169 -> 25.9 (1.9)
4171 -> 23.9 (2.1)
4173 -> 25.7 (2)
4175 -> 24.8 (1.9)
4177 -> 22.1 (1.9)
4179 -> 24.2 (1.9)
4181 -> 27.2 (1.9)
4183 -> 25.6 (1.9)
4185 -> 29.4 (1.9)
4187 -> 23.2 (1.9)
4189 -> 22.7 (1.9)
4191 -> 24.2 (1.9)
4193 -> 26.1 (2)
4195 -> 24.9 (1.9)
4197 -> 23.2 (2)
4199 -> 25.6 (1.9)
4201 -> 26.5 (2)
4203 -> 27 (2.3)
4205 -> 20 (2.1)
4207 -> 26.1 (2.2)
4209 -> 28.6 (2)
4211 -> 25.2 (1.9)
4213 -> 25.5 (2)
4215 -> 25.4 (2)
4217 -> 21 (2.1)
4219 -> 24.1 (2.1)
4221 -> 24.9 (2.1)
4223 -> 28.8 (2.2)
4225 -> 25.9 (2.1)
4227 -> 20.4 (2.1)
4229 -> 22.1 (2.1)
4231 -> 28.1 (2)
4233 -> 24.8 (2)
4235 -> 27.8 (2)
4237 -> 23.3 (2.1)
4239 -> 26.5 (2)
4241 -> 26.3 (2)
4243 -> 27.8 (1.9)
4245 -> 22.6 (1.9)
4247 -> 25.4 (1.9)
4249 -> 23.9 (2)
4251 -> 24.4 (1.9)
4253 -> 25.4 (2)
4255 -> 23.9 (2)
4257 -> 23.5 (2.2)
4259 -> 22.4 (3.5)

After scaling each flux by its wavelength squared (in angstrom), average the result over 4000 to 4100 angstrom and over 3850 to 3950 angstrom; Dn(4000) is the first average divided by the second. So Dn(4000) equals 1.03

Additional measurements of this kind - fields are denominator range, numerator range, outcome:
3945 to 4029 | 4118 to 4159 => 1.03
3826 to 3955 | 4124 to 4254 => 1.03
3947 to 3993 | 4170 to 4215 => 1.02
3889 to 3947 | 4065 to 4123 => 1.04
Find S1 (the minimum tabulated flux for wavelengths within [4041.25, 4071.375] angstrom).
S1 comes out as 23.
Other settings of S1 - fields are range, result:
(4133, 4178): 22.1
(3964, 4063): 21.1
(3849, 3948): 23.7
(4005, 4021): 24.2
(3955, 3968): 22.3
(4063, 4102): 22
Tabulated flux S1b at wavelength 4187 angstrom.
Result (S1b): 23.2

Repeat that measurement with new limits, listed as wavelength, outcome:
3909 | 29.6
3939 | 23.7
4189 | 22.7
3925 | 28.3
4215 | 25.4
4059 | 28.3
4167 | 27.3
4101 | 29.3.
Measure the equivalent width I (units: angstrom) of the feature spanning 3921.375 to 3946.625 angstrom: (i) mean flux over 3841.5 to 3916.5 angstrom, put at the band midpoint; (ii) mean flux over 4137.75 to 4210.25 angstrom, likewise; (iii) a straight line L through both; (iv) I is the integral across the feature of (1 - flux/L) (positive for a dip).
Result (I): 1.1 angstrom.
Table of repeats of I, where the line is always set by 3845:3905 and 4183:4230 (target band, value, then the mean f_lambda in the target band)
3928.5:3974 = 2.0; 27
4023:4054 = -1.3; 28.2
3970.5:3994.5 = 0.5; 27.2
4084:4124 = -1.2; 27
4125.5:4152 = -0.9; 26.6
